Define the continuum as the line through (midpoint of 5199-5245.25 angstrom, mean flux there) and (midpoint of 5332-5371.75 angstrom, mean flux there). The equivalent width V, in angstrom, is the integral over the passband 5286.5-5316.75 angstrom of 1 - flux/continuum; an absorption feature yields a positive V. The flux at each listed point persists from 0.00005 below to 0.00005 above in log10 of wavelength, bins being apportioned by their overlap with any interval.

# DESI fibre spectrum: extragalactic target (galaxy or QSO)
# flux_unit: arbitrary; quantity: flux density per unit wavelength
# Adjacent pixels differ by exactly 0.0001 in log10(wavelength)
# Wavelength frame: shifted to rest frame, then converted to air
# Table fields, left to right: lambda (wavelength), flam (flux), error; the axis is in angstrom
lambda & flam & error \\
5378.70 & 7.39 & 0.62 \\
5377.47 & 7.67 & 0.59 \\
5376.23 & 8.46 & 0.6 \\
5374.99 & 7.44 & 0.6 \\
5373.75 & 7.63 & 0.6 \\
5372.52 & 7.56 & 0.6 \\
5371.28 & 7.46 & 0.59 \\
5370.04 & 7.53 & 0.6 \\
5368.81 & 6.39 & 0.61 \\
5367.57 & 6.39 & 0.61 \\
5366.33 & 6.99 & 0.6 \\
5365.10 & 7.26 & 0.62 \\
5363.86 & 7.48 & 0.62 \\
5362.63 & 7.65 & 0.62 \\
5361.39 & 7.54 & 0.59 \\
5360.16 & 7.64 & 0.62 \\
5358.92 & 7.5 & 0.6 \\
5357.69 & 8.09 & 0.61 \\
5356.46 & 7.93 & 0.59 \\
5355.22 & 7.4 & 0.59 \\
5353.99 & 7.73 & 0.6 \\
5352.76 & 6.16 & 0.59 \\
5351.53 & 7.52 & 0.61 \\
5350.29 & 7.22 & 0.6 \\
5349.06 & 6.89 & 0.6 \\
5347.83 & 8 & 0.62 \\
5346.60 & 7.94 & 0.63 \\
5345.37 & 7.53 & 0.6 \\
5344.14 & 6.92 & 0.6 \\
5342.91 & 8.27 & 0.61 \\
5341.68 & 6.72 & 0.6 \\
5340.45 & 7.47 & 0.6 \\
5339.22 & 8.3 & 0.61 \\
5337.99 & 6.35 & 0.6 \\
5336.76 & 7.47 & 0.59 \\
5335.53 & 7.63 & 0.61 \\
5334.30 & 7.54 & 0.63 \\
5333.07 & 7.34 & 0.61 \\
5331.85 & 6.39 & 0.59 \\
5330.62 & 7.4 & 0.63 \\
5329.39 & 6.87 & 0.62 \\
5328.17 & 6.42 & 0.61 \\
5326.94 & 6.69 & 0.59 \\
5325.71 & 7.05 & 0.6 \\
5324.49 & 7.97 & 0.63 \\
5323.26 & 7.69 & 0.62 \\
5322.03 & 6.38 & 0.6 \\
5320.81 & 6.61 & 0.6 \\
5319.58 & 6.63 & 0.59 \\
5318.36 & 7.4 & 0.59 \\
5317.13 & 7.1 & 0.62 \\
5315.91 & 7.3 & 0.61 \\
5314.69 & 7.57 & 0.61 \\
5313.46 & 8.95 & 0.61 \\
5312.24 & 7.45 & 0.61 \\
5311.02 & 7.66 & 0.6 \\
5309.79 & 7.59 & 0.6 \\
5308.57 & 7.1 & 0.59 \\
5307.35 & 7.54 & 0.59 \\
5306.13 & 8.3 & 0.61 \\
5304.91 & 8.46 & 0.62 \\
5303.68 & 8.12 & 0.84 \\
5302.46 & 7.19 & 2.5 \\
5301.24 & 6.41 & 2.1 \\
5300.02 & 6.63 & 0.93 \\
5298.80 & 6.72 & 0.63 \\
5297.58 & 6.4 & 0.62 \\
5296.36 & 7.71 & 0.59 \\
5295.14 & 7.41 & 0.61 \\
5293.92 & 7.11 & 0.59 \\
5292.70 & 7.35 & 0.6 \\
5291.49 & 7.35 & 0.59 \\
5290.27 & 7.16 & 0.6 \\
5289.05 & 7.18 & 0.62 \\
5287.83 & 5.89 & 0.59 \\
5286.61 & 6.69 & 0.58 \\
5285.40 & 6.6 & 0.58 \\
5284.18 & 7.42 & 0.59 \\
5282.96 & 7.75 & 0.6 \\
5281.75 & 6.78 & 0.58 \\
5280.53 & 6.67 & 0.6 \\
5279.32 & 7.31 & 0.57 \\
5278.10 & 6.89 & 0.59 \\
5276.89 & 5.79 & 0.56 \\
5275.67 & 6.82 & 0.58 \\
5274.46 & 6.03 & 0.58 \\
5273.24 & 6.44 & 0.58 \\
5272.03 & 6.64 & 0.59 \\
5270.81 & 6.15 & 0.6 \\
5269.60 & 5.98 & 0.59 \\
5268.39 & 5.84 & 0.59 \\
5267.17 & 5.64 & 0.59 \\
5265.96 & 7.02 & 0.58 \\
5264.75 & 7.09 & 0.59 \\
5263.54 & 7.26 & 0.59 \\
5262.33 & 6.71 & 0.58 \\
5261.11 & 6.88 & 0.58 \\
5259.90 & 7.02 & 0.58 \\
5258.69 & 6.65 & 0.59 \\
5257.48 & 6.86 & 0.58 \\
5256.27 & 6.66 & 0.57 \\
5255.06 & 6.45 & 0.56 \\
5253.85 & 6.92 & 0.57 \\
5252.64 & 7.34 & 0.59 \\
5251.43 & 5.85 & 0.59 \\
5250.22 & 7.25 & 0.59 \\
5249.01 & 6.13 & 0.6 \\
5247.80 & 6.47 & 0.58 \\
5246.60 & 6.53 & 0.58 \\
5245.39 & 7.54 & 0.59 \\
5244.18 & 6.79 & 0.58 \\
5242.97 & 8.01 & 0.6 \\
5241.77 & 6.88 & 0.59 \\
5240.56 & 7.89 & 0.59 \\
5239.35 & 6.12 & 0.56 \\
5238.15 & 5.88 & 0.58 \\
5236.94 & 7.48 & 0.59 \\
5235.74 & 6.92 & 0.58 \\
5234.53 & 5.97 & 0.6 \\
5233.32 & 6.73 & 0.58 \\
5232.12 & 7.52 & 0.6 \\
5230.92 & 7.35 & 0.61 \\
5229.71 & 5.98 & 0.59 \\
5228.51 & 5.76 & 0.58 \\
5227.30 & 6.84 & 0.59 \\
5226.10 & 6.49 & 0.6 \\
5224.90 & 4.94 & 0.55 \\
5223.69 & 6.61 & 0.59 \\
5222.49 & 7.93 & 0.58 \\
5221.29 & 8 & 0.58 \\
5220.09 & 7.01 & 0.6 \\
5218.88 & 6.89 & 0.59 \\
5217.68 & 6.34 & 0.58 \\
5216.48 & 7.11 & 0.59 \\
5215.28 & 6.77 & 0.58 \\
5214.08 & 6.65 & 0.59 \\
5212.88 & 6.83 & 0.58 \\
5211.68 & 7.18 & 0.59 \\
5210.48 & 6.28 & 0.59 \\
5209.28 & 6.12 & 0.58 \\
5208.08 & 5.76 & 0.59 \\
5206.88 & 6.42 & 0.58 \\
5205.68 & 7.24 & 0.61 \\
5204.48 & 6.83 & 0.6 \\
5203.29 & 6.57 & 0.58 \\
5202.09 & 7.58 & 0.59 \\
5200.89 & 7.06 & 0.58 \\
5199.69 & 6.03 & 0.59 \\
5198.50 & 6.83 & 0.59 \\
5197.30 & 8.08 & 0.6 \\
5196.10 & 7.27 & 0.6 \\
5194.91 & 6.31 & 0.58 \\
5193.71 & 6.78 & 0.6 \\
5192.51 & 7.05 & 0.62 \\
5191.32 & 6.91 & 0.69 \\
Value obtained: -0.9 angstrom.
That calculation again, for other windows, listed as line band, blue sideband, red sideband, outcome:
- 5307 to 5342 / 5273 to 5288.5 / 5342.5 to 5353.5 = -0.62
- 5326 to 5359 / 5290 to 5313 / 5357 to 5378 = 0.46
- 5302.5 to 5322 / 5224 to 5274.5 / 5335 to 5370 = -1.24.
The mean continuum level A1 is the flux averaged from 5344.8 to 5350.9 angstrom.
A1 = 7.52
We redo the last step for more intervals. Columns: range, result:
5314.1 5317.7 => 7.34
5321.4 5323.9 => 7.03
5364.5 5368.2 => 6.87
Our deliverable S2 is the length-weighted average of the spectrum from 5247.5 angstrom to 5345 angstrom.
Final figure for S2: 7.02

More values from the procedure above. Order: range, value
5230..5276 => 6.72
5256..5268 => 6.76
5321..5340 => 7.16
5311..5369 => 7.31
